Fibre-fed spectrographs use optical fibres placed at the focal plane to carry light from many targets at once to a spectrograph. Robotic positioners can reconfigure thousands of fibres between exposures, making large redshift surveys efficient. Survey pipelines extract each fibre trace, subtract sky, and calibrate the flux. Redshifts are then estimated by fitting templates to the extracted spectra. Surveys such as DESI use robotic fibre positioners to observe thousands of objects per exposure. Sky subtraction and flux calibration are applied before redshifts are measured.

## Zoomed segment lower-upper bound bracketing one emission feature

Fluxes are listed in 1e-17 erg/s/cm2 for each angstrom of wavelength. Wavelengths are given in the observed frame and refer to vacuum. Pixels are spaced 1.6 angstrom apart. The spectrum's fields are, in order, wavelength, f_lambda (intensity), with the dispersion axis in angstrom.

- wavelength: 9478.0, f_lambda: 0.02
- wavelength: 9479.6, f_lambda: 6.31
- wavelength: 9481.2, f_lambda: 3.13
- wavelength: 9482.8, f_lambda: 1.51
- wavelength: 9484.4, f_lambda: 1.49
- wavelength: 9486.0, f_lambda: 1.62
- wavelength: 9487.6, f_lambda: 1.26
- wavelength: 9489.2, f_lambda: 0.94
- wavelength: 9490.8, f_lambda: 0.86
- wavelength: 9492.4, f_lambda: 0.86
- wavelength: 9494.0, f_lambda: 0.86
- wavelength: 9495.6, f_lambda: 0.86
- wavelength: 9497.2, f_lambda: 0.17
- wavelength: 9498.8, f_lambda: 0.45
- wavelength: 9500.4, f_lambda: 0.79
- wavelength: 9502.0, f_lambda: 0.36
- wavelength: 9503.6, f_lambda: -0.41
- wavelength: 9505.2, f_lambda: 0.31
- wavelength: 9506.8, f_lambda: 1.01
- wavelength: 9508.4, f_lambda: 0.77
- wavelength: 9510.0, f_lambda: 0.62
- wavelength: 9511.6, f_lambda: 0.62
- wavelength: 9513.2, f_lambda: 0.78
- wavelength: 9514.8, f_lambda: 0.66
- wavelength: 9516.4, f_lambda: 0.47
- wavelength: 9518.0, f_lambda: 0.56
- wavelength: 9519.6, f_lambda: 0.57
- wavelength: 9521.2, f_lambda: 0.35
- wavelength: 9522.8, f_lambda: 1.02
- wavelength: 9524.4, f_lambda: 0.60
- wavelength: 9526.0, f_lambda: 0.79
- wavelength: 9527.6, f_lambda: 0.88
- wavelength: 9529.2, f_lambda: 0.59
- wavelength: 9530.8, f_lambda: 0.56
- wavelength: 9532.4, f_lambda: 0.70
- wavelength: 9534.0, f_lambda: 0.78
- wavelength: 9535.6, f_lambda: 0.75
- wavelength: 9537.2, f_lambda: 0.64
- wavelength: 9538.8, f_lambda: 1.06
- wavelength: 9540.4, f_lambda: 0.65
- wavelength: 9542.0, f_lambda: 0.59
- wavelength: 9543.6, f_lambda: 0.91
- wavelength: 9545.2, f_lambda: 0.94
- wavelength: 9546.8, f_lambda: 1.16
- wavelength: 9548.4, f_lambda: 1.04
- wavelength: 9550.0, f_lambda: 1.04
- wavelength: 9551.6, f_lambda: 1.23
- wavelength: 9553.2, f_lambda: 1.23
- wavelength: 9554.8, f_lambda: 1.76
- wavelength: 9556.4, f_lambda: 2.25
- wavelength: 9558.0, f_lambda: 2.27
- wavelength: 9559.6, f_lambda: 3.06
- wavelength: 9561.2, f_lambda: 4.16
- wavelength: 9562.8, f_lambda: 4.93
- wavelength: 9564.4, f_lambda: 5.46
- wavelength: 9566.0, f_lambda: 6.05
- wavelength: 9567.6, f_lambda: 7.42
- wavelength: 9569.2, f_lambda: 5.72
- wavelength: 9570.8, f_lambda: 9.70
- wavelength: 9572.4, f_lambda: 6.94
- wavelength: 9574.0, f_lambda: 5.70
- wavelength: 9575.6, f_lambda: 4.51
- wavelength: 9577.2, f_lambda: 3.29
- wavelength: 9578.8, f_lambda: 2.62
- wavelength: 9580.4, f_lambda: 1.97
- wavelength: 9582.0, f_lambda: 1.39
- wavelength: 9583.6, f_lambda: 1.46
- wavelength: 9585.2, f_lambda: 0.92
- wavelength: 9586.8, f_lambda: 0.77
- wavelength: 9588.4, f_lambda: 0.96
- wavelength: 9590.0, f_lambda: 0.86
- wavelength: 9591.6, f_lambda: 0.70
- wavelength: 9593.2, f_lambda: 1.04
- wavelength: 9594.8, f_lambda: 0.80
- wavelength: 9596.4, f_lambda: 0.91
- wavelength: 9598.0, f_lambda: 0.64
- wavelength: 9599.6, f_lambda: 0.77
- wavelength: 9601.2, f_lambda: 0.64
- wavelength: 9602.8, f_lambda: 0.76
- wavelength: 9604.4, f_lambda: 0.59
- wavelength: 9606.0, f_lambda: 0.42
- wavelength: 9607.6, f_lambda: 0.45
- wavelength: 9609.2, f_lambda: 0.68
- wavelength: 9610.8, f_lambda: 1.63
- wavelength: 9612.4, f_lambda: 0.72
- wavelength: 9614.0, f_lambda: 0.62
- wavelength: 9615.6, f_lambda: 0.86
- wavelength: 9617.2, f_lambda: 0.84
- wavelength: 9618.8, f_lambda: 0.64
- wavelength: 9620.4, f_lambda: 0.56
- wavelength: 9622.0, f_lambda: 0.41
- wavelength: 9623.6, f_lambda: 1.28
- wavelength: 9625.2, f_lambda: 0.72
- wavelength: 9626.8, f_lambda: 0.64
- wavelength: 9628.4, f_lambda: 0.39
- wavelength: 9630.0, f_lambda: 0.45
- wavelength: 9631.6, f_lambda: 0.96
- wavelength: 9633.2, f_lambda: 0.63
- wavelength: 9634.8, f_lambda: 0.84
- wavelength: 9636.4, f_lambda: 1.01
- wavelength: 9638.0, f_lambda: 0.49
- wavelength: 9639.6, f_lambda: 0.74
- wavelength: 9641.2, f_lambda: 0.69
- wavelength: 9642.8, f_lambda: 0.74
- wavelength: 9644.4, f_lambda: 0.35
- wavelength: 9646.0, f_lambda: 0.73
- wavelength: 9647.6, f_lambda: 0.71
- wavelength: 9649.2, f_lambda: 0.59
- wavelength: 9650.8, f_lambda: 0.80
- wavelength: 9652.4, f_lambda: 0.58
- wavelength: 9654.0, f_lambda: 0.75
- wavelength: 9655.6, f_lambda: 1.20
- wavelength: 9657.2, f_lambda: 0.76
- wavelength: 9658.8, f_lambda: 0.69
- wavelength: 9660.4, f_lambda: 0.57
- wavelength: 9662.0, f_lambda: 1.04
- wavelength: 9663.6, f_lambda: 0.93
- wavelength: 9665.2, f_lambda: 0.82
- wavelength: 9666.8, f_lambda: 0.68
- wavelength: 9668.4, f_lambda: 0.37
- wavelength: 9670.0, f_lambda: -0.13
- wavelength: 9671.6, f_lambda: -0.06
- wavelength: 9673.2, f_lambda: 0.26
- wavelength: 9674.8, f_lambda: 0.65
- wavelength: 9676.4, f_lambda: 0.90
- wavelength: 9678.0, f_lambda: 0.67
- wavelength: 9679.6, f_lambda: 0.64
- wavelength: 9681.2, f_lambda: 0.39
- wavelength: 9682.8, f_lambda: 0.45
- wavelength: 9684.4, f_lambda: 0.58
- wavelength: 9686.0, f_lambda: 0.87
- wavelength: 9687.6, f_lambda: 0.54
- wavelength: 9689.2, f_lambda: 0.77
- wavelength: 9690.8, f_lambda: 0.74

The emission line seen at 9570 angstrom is [O III] 5007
